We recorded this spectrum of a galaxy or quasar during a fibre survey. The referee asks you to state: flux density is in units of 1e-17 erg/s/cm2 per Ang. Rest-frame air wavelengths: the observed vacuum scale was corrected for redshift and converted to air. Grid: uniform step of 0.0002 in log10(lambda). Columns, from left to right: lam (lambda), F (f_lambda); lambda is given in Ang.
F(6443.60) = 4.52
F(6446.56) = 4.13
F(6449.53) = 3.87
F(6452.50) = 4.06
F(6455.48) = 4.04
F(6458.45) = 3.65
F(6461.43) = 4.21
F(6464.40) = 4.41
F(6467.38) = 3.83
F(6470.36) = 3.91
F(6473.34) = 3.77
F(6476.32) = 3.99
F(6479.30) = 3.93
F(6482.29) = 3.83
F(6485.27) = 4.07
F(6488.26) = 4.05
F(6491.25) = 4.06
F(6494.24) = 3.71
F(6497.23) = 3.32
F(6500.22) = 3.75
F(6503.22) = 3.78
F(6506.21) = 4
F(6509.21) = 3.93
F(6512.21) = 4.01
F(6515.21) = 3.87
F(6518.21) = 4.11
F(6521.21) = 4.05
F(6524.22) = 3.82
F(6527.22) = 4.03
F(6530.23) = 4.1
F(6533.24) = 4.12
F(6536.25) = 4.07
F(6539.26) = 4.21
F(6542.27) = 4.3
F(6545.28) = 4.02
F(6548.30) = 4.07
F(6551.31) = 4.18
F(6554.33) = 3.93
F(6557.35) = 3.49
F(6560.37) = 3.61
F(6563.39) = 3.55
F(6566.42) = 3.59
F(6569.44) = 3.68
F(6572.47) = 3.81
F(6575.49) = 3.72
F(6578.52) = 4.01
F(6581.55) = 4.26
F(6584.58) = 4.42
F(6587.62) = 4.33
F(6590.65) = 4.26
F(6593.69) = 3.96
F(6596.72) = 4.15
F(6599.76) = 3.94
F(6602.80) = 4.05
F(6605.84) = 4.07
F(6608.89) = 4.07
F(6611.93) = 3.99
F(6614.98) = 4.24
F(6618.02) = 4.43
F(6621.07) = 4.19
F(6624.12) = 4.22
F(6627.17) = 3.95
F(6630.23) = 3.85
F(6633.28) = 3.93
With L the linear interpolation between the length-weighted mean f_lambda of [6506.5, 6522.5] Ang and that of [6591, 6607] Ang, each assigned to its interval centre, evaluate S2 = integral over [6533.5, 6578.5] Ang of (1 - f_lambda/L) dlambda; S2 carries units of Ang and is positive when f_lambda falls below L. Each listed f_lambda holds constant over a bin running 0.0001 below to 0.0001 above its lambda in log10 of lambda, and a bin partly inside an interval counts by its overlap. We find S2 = 1.5 Ang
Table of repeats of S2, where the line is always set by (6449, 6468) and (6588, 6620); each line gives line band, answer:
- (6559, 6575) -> 1.7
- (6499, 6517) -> 0.7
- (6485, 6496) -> 0.3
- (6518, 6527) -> 0.2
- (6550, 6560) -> 0.6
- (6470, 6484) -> 0.5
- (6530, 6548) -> -0.2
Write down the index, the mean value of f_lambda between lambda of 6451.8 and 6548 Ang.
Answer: 3.97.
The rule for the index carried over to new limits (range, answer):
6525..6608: 4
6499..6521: 3.93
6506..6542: 4.04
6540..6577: 3.84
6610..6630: 4.15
